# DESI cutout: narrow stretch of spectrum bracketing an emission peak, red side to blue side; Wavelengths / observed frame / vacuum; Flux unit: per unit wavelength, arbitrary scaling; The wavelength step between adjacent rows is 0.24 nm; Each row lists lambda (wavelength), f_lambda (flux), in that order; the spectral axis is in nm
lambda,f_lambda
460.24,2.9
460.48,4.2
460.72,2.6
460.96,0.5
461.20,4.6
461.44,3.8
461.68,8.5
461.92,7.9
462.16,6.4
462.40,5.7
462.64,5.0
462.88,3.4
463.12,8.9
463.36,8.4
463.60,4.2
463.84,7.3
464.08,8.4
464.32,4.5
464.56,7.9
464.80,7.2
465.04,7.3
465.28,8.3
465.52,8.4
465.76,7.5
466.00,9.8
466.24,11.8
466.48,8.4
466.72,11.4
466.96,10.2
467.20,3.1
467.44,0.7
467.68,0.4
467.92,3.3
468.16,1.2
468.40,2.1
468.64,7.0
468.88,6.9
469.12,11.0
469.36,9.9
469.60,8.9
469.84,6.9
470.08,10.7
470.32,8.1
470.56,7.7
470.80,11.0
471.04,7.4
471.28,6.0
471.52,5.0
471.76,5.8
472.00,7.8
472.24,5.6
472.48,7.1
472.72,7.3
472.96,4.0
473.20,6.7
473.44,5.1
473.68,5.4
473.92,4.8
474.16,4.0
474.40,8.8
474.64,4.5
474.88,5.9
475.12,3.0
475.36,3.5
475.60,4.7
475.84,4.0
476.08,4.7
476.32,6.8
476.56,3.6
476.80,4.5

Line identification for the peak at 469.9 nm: C IV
